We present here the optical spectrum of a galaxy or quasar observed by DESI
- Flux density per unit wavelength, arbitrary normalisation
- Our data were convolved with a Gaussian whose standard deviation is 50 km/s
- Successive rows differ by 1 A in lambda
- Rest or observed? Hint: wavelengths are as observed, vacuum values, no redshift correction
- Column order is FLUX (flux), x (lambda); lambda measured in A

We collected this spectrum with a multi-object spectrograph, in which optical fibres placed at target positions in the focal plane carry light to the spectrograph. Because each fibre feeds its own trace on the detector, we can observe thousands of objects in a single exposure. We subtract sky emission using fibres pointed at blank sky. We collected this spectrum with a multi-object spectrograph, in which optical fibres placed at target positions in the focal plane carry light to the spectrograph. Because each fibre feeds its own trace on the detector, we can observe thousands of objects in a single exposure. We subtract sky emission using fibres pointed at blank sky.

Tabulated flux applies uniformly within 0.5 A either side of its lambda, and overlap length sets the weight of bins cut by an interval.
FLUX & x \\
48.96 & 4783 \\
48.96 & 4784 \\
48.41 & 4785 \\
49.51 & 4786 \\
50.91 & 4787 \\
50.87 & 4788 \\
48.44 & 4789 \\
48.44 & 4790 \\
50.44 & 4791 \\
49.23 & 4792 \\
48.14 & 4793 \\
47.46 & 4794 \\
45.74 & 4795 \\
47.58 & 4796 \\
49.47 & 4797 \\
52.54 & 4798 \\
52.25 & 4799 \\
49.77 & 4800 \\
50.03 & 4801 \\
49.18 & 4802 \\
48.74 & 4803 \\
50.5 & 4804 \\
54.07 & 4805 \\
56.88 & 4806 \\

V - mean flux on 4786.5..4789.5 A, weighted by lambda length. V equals 50.1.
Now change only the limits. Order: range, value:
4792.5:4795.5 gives 47.1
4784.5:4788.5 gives 49.9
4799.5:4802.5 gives 49.7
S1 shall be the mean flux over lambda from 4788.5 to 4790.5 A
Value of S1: 48.4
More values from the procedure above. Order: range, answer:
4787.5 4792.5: 49.5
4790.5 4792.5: 49.8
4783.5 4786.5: 49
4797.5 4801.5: 51.1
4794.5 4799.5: 49.5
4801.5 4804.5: 49.5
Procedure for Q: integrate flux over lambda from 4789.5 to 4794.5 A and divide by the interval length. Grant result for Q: 48.7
